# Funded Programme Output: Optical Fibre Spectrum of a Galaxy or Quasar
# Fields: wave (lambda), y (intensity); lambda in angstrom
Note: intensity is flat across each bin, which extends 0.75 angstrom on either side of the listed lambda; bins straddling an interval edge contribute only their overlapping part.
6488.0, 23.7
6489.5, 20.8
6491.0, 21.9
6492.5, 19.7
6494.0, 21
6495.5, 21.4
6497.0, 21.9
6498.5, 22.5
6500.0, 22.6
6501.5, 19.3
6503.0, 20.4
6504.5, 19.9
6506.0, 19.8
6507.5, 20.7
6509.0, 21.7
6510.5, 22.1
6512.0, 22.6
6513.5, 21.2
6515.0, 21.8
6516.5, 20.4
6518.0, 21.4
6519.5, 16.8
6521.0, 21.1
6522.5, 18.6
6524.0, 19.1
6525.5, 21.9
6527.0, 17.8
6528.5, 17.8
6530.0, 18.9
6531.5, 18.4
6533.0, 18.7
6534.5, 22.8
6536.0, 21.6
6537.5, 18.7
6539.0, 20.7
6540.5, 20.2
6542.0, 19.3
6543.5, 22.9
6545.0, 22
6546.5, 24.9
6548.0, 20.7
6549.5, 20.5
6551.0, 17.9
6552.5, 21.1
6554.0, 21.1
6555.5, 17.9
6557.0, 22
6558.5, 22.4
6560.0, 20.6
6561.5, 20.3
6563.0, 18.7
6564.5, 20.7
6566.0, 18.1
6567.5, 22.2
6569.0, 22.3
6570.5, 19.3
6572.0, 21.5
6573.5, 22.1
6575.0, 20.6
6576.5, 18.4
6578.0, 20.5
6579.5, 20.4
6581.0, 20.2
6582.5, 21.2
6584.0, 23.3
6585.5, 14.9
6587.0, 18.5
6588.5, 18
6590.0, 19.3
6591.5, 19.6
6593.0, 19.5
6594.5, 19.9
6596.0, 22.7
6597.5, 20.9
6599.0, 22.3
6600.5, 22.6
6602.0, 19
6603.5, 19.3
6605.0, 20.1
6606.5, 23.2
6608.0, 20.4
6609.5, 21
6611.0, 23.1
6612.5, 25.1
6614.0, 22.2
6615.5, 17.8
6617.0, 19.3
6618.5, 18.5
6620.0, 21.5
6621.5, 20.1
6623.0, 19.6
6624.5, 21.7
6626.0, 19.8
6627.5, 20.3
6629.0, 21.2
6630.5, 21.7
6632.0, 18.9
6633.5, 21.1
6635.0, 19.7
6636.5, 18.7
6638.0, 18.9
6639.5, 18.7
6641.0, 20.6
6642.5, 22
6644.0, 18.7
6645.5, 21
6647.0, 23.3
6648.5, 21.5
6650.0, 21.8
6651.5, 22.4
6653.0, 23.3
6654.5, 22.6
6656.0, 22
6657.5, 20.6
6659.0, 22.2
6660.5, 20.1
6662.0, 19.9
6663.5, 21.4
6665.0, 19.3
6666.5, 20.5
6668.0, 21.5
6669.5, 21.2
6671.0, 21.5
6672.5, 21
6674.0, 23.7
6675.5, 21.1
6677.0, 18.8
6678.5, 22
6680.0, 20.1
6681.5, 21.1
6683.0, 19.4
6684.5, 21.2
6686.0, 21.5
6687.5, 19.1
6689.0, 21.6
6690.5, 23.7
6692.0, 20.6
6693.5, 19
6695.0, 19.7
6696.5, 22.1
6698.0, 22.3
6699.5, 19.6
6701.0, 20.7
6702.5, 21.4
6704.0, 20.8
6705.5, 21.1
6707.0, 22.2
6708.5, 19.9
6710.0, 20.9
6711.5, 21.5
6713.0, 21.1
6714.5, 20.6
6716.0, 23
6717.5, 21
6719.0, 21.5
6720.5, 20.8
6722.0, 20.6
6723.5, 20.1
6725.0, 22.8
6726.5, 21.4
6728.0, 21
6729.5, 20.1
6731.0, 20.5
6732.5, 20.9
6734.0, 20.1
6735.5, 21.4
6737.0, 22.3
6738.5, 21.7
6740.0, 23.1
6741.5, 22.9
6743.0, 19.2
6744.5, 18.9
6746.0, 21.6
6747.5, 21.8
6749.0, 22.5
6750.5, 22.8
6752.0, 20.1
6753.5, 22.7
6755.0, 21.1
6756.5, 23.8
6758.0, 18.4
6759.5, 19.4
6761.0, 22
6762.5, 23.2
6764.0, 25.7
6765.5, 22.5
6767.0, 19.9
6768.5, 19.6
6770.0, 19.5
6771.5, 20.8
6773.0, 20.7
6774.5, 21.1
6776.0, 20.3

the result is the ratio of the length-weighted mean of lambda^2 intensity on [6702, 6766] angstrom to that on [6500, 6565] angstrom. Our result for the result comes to 1.1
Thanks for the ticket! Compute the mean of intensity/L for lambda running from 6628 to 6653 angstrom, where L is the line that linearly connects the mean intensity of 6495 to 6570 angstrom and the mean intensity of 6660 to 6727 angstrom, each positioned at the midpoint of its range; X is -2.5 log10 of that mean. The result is 0.01 mag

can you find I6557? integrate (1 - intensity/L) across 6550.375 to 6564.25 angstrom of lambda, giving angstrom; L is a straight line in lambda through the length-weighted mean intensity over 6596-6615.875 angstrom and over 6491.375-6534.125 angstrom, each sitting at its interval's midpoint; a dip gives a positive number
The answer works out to 0.4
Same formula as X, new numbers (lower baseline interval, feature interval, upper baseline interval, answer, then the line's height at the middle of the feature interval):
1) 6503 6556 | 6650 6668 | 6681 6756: -0.022 mag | 20.9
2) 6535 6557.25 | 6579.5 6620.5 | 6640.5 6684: 0.025 mag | 21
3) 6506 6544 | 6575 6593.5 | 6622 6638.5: 0.037 mag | 20.2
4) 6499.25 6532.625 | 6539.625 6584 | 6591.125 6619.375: -0.010 mag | 20.5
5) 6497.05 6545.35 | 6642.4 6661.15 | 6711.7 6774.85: -0.036 mag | 20.9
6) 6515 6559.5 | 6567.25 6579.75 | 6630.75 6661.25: -0.014 mag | 20.5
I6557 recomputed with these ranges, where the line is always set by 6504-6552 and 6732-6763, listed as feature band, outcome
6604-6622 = -0.2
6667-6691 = 0.0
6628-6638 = 0.4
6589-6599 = 0.1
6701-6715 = 0.1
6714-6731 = 0.1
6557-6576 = -0.2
